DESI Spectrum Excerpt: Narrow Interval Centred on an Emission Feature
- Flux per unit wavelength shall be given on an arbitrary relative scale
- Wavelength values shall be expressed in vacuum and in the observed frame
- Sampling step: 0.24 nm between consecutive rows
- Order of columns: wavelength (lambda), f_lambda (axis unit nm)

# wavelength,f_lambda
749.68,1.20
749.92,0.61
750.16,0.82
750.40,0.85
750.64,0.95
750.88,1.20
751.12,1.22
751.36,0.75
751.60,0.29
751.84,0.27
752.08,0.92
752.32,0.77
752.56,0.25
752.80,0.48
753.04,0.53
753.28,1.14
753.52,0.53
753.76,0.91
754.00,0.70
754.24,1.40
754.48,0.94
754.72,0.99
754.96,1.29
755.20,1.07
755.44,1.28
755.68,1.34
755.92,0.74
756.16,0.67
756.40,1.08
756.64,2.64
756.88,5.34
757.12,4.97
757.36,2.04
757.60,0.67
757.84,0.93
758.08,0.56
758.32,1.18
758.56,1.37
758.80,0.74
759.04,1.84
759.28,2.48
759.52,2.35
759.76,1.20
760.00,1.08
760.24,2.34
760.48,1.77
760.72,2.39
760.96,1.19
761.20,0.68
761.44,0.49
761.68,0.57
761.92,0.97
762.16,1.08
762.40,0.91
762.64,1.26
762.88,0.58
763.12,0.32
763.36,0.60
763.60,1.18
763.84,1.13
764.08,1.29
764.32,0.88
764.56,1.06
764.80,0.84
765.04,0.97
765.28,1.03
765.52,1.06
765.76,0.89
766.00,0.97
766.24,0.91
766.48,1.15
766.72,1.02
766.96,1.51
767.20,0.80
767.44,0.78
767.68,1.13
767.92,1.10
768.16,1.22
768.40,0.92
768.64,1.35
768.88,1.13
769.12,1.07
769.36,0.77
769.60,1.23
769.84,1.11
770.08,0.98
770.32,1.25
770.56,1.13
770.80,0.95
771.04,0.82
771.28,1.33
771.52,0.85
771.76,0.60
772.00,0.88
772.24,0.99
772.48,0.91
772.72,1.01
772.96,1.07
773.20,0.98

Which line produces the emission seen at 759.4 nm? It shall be [N II] 6583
